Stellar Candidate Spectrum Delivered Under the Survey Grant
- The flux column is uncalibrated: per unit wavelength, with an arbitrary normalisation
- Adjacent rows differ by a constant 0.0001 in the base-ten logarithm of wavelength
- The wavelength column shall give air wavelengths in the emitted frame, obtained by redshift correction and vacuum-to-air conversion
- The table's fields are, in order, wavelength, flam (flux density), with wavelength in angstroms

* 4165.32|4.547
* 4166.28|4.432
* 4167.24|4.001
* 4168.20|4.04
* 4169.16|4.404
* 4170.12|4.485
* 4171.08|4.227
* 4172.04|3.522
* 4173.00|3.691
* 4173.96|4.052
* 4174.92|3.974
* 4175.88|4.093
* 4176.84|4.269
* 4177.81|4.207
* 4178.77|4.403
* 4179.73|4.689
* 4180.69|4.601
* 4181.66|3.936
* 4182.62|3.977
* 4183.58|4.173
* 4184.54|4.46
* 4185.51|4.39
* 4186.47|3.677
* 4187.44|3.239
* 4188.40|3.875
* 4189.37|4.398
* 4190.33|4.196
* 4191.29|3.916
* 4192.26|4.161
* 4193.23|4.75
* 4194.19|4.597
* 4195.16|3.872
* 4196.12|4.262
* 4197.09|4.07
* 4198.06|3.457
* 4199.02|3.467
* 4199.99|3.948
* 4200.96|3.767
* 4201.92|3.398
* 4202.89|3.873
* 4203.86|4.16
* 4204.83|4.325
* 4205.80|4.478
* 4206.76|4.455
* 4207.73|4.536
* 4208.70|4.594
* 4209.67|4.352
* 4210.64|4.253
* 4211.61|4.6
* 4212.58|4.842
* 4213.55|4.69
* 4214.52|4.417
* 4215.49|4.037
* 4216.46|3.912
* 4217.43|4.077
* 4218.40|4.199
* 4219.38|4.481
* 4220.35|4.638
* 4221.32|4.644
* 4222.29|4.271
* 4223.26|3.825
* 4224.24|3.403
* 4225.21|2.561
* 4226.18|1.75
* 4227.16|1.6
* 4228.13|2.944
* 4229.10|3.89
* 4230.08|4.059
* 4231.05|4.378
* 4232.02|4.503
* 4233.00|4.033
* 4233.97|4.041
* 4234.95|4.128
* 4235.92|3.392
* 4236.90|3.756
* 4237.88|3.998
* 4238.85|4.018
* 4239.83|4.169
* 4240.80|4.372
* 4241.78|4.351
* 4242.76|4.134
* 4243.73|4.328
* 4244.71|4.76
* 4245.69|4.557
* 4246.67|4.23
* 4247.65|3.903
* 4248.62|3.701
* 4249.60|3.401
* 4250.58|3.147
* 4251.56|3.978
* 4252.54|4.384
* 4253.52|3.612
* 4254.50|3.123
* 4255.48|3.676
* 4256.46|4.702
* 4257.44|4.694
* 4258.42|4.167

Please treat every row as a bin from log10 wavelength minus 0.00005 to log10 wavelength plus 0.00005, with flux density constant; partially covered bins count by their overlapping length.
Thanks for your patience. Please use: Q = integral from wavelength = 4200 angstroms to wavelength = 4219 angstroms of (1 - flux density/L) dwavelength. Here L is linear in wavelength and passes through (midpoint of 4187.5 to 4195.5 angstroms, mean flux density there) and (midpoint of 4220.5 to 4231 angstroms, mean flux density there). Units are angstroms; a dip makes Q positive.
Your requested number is -2.5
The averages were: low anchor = 4.18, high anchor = 3.38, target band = 4.25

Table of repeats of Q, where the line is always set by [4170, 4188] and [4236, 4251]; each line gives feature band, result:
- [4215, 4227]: 0.9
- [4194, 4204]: 0.5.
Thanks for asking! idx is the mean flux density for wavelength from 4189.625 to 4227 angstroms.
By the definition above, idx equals 4.07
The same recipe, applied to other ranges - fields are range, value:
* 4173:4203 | 4.07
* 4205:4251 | 4.02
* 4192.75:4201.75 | 4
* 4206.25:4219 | 4.38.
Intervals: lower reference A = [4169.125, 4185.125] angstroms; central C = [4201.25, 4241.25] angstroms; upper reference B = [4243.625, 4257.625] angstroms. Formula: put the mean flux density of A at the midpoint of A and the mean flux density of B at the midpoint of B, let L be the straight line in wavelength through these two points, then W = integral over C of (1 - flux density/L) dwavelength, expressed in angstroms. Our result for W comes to 0.7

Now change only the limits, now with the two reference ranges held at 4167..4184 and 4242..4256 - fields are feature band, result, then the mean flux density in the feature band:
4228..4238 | 0.1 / 3.95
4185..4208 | 0.2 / 4.05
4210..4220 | -0.8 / 4.35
